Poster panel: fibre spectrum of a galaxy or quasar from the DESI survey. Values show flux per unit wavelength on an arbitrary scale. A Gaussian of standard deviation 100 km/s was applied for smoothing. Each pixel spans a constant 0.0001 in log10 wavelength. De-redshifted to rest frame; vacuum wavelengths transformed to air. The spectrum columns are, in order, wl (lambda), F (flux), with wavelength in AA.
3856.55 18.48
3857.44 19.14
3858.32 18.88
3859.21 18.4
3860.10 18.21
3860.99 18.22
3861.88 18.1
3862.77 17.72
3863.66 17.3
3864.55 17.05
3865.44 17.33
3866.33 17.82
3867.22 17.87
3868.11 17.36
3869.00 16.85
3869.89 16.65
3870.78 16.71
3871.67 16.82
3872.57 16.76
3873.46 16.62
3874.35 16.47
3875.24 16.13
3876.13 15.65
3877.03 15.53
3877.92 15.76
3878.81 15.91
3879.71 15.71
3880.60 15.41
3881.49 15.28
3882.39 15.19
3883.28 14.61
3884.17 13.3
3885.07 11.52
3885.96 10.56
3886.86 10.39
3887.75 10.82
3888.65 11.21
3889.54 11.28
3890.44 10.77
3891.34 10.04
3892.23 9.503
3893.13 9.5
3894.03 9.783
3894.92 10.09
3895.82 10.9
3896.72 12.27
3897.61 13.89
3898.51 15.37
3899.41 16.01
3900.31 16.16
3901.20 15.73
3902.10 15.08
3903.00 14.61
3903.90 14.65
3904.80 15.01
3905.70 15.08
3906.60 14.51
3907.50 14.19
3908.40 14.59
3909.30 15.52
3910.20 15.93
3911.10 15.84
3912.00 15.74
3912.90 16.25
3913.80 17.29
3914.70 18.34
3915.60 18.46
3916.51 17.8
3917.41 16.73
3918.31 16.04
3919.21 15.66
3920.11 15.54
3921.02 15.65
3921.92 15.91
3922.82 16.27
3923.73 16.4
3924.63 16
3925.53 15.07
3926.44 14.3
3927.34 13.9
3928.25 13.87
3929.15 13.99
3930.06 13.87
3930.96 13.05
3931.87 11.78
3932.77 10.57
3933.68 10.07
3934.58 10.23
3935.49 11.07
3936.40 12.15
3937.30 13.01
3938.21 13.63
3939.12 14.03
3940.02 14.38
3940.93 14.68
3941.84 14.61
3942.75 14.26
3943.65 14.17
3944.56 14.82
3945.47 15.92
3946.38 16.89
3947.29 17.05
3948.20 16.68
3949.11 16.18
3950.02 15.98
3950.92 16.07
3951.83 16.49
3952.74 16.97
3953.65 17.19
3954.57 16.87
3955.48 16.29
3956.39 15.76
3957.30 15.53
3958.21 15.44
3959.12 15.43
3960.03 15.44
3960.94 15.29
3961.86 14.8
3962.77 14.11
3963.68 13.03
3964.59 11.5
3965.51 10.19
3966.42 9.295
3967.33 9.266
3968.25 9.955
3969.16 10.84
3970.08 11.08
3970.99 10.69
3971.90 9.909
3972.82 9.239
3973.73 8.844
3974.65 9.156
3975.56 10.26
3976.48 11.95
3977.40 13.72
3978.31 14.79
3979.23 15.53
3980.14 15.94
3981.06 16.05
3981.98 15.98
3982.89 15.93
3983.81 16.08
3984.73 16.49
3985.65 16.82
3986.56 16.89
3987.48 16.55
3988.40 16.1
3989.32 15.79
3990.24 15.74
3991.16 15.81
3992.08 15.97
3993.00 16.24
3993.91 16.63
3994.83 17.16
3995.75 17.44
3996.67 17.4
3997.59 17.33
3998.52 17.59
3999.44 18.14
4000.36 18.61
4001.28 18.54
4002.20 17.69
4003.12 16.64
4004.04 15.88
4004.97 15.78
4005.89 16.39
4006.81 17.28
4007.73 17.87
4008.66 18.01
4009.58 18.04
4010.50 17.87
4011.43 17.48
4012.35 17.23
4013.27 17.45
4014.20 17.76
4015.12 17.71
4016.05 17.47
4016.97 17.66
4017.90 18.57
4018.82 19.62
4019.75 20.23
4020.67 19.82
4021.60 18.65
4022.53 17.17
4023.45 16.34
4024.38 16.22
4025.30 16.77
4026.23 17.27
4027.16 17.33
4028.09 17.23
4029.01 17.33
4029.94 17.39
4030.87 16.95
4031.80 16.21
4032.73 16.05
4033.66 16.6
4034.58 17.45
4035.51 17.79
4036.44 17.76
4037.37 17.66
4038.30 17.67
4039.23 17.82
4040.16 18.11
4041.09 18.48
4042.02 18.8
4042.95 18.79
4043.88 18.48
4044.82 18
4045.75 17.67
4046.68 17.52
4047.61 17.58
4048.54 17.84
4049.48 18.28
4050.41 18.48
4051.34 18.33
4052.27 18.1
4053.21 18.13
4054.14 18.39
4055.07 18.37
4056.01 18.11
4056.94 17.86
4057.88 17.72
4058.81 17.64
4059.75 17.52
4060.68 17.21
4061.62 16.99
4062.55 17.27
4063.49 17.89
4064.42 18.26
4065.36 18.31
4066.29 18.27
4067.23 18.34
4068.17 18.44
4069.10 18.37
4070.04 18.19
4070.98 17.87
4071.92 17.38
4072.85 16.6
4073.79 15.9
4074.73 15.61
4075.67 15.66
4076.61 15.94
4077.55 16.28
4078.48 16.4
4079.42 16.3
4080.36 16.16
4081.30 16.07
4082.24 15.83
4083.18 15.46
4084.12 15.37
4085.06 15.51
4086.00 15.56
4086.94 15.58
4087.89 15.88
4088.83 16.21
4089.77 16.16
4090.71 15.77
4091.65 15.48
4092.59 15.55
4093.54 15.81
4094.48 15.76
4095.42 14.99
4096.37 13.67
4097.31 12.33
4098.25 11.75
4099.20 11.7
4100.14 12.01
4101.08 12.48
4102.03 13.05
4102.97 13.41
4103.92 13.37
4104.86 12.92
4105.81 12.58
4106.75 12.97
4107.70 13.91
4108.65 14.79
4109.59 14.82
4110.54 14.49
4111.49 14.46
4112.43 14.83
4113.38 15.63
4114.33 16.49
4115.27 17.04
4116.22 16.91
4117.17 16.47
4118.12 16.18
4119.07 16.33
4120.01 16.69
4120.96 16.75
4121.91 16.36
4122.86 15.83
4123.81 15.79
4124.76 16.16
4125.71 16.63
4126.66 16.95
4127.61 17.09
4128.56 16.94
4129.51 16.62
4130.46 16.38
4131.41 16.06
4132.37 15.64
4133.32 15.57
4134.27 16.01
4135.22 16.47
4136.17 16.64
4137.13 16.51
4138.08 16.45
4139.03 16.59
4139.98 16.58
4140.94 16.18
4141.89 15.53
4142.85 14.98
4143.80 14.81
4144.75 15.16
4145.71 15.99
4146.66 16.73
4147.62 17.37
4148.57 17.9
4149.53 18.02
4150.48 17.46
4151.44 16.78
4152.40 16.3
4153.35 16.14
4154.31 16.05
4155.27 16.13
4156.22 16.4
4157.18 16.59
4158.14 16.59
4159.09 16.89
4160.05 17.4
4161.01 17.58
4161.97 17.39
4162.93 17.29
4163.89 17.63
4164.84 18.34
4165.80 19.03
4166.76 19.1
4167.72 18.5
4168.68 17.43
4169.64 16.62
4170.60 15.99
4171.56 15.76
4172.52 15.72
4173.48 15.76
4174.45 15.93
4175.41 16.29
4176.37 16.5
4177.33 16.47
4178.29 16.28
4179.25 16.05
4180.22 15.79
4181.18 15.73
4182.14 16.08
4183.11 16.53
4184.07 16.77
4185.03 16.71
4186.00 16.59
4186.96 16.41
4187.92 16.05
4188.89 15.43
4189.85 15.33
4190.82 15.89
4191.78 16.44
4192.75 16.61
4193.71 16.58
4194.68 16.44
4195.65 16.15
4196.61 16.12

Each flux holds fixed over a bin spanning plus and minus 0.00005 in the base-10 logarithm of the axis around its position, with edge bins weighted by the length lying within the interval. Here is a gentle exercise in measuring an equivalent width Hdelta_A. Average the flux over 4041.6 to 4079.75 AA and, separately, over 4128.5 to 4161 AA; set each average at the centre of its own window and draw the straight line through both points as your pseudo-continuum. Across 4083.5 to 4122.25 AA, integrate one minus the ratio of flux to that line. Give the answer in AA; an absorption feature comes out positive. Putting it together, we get 5.0 AA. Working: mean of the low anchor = 17.6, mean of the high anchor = 16.4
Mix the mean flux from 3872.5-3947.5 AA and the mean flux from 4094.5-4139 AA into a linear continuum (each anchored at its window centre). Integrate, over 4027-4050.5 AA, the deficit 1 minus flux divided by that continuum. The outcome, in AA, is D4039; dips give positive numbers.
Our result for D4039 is -4.5 AA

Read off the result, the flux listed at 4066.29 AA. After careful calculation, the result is 18.27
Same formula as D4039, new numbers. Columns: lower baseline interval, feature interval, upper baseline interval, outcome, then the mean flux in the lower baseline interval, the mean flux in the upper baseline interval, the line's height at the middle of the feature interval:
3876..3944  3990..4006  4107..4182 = -2.2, 14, 16.4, 14.9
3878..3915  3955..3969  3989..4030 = 2.2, 13.8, 17.4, 15.9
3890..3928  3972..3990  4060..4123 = 1.0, 14.7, 15.7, 15.1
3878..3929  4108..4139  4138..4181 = 0.4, 14.3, 16.7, 16.3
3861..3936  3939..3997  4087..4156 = 1.5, 14.7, 15.5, 14.9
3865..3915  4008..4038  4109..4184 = -4.0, 14.5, 16.5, 15.5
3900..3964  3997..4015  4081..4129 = -2.8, 15.1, 15.1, 15.1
